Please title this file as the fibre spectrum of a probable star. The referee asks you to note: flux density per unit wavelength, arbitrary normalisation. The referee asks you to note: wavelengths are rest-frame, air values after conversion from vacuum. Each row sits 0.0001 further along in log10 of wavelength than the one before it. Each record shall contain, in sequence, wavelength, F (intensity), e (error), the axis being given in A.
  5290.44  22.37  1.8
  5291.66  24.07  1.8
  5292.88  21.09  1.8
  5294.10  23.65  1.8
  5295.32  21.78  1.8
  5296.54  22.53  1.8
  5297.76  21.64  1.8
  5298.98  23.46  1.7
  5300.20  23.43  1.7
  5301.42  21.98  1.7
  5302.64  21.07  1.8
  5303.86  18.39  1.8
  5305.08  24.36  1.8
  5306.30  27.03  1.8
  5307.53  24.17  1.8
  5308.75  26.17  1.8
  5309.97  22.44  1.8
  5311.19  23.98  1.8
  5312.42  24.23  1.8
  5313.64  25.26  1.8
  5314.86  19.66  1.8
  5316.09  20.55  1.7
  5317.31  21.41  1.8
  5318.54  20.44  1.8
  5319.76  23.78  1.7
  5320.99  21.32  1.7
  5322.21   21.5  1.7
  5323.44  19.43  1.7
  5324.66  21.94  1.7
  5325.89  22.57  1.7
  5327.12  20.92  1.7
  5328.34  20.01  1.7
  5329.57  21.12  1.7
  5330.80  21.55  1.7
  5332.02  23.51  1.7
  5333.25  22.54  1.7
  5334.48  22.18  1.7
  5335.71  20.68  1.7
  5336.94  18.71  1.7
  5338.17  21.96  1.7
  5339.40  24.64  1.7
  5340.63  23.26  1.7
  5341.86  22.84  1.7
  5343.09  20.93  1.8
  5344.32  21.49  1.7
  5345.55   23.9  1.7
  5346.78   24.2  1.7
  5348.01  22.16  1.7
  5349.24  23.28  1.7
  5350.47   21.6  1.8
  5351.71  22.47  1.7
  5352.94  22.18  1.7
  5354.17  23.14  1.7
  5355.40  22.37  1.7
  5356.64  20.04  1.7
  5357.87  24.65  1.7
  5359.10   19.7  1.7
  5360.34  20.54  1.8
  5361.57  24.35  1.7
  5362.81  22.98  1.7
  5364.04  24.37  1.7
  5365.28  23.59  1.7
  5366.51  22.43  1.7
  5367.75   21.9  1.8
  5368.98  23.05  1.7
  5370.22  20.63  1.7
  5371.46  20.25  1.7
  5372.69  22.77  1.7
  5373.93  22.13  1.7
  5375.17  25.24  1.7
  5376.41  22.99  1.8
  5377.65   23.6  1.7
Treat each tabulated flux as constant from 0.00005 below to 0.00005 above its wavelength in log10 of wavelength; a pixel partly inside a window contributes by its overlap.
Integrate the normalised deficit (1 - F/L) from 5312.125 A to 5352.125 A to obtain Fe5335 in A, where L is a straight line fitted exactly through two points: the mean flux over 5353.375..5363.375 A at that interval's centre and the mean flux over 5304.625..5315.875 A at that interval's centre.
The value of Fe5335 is 2.1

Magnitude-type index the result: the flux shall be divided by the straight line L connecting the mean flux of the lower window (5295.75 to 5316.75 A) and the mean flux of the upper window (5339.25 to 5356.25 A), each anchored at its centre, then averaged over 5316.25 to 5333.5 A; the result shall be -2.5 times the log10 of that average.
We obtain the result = 0.063 mag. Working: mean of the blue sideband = 23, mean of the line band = 21.5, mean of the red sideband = 22.7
